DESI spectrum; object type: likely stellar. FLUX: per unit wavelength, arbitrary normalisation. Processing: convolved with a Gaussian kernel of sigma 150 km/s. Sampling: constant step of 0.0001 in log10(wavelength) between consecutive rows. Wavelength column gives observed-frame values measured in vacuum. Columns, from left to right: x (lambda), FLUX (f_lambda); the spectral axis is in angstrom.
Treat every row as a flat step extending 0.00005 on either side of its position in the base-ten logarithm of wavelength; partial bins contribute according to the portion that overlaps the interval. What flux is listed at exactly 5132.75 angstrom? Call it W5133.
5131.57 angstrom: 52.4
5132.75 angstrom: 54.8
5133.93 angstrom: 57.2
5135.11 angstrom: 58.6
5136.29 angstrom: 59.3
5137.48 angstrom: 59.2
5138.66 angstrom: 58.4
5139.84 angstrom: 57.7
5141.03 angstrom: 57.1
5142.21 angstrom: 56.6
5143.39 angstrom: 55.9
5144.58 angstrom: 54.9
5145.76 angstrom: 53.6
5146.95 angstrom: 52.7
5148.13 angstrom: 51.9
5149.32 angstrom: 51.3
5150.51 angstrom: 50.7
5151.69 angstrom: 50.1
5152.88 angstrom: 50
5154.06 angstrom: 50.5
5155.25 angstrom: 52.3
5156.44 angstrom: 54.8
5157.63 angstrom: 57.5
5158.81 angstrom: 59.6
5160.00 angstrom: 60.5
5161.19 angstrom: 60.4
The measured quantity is 54.8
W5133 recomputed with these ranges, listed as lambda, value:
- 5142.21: 56.6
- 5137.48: 59.2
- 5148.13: 51.9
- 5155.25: 52.3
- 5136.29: 59.3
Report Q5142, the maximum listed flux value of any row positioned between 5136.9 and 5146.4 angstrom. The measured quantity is 59.2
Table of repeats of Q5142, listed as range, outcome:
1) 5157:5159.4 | 59.6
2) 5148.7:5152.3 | 51.3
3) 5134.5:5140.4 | 59.3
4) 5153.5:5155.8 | 52.3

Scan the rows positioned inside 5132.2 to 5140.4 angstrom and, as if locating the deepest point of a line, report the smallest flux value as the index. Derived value 54.8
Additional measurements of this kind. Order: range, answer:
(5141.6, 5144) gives 55.9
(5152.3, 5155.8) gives 50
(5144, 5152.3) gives 50.1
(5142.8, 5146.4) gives 53.6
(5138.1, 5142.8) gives 56.6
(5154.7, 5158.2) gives 52.3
